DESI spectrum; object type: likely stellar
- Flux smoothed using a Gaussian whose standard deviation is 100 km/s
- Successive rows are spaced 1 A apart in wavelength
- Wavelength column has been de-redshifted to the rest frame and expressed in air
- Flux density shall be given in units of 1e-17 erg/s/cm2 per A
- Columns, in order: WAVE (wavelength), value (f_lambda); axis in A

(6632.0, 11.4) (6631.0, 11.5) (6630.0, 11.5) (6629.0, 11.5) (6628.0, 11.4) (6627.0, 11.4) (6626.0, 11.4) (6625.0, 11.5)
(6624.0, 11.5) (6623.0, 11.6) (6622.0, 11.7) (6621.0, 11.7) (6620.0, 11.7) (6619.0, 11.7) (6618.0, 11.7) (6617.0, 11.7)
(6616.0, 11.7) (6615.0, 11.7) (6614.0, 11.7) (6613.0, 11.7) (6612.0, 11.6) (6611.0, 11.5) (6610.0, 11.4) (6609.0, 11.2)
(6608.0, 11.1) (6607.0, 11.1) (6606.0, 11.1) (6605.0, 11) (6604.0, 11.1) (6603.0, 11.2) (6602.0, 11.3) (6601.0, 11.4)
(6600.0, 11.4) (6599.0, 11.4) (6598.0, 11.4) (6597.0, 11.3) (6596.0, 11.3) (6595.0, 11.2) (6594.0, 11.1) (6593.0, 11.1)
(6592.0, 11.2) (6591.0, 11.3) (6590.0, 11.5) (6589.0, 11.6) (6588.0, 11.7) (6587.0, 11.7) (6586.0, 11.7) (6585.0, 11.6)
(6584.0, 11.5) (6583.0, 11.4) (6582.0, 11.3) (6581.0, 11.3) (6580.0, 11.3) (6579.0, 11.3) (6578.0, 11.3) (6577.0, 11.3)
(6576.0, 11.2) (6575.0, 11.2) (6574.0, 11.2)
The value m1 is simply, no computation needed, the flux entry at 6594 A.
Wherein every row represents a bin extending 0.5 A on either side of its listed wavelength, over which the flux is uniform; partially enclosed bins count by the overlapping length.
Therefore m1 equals 11.1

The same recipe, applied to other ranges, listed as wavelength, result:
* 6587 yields 11.7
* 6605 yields 11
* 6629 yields 11.5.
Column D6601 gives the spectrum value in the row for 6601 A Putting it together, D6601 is 11.4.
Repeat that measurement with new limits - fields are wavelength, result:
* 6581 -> 11.3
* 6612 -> 11.6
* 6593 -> 11.1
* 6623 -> 11.6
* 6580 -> 11.3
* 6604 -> 11.1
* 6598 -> 11.4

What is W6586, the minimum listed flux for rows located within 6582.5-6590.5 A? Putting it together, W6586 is 11.4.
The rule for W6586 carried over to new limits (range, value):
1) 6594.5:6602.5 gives 11.2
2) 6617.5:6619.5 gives 11.7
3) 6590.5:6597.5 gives 11.1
